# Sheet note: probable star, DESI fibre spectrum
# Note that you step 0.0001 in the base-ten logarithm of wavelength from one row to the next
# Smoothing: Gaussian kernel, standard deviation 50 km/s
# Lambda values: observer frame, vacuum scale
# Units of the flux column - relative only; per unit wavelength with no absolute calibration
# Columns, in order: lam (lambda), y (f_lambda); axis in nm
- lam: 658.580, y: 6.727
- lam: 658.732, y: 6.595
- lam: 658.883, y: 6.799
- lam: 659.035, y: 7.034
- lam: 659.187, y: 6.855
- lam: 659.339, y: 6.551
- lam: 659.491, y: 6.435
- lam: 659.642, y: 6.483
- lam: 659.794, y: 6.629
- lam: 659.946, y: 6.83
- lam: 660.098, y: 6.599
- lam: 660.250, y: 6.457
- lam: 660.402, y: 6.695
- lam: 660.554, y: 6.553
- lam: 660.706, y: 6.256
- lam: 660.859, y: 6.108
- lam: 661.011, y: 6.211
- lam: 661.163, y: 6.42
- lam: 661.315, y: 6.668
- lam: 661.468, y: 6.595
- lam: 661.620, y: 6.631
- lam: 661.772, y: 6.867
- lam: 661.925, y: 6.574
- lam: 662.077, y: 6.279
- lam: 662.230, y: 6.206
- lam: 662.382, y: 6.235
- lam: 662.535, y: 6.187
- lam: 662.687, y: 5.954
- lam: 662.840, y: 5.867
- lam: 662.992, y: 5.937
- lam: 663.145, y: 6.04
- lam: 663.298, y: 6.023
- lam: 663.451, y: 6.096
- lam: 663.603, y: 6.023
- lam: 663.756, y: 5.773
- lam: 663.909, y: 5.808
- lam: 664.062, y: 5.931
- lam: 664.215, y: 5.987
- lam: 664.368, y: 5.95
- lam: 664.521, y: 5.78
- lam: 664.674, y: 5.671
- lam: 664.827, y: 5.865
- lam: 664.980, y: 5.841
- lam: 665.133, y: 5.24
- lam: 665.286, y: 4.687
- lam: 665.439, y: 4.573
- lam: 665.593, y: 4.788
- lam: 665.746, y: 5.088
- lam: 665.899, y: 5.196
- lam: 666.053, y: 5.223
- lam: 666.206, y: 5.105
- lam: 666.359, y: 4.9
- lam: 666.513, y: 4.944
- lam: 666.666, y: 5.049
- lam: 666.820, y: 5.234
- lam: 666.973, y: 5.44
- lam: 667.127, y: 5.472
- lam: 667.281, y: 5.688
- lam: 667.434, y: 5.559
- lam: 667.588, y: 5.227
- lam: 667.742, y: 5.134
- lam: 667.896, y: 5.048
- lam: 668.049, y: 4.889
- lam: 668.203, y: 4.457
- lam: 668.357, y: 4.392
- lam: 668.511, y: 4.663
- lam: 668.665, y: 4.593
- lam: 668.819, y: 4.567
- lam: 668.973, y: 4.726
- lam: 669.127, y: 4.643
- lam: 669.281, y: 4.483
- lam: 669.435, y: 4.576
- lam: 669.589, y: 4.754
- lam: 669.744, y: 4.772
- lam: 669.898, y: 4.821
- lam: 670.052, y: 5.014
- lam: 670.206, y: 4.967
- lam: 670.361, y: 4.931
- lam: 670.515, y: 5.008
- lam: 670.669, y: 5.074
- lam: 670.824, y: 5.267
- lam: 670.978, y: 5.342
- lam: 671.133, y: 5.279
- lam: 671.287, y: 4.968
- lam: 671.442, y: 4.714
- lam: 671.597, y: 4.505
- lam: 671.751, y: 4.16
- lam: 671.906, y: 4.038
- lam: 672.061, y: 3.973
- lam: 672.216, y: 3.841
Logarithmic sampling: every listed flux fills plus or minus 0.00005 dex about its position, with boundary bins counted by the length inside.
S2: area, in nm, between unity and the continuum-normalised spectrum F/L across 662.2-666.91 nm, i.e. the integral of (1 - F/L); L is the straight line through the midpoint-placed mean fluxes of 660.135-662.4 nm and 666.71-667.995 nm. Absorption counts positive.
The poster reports 0.225 nm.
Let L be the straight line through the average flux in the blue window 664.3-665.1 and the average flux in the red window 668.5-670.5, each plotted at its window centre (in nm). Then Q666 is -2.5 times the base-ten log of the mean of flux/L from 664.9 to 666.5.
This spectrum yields 0.10 mag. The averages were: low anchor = 5.79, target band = 5.06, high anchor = 4.74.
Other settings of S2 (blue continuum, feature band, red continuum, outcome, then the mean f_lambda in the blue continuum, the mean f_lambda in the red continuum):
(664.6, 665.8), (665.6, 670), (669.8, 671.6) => 0.15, 5.22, 5.01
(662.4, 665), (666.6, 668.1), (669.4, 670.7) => 0.01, 5.93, 4.88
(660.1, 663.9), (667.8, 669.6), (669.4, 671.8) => 0.19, 6.27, 4.9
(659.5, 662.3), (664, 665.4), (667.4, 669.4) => 0.00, 6.5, 4.78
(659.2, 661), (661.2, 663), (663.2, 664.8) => -0.04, 6.51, 5.9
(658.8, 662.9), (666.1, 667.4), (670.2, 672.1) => 0.06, 6.48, 4.79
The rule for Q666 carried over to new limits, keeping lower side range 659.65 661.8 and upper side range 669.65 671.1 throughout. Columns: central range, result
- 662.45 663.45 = 0.031 mag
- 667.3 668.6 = 0.095 mag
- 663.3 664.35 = 0.018 mag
